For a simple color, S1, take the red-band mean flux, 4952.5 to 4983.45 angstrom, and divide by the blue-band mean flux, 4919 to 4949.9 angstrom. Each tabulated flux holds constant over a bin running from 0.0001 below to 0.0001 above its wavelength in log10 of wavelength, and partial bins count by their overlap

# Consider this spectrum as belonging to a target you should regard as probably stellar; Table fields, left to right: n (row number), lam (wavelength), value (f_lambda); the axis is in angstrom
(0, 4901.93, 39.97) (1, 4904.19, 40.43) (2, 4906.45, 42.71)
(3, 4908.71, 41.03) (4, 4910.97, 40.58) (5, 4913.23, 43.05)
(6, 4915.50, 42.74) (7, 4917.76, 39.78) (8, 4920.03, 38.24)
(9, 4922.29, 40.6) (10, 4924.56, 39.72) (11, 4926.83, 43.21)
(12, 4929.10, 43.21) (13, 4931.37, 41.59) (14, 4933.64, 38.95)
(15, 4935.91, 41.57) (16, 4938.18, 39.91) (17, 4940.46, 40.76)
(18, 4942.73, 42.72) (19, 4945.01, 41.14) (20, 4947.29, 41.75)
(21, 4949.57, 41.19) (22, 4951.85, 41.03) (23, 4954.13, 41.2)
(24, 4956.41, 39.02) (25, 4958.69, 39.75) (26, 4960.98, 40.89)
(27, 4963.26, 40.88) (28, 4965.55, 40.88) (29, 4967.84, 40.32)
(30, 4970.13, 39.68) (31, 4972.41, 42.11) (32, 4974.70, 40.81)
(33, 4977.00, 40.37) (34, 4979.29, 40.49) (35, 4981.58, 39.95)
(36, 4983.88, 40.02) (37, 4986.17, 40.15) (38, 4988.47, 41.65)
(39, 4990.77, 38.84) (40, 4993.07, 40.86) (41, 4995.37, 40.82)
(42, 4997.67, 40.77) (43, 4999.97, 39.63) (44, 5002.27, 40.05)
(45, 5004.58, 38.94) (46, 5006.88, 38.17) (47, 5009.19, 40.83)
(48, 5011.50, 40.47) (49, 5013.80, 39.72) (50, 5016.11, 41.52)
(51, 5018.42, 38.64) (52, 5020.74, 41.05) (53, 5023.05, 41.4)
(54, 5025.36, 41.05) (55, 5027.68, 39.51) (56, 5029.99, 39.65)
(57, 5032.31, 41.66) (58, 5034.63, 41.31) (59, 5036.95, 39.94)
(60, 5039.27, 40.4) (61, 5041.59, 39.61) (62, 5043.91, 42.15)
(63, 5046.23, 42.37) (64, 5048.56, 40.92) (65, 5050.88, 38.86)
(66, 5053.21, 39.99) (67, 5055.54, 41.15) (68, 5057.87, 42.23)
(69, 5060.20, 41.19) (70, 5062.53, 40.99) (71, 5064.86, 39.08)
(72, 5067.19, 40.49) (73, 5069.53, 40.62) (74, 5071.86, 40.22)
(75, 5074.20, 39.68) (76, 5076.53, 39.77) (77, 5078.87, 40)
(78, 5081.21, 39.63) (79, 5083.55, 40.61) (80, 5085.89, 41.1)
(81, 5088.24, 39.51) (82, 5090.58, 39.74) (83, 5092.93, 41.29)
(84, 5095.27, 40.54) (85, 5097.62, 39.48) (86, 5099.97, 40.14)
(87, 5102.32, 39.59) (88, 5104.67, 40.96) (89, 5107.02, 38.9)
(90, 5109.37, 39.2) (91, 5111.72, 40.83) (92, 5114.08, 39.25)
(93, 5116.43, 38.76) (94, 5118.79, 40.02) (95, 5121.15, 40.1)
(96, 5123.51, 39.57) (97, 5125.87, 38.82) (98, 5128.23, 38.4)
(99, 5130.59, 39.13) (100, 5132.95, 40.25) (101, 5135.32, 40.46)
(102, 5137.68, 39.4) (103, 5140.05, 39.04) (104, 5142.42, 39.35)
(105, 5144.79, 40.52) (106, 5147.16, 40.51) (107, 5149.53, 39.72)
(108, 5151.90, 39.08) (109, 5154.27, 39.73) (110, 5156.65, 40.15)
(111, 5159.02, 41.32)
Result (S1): 1.0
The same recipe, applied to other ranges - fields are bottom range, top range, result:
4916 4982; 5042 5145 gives 0.98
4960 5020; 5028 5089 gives 1.01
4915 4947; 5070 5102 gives 0.98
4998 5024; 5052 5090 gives 1.01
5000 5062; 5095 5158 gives 0.98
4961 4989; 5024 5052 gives 1.00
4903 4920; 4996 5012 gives 0.97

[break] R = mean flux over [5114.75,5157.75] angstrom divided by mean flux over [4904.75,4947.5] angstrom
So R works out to 0.96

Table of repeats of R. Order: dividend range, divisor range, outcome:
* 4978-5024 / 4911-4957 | 0.98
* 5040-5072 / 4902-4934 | 0.99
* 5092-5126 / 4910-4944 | 0.97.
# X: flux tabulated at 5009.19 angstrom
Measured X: 40.83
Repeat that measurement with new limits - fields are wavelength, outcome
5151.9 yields 39.08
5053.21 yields 39.99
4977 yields 40.37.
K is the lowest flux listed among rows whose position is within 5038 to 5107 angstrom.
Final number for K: 38.86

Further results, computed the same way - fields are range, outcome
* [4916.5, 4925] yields 38.24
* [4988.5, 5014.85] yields 38.17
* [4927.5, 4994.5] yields 38.84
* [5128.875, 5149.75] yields 39.04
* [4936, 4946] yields 39.91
